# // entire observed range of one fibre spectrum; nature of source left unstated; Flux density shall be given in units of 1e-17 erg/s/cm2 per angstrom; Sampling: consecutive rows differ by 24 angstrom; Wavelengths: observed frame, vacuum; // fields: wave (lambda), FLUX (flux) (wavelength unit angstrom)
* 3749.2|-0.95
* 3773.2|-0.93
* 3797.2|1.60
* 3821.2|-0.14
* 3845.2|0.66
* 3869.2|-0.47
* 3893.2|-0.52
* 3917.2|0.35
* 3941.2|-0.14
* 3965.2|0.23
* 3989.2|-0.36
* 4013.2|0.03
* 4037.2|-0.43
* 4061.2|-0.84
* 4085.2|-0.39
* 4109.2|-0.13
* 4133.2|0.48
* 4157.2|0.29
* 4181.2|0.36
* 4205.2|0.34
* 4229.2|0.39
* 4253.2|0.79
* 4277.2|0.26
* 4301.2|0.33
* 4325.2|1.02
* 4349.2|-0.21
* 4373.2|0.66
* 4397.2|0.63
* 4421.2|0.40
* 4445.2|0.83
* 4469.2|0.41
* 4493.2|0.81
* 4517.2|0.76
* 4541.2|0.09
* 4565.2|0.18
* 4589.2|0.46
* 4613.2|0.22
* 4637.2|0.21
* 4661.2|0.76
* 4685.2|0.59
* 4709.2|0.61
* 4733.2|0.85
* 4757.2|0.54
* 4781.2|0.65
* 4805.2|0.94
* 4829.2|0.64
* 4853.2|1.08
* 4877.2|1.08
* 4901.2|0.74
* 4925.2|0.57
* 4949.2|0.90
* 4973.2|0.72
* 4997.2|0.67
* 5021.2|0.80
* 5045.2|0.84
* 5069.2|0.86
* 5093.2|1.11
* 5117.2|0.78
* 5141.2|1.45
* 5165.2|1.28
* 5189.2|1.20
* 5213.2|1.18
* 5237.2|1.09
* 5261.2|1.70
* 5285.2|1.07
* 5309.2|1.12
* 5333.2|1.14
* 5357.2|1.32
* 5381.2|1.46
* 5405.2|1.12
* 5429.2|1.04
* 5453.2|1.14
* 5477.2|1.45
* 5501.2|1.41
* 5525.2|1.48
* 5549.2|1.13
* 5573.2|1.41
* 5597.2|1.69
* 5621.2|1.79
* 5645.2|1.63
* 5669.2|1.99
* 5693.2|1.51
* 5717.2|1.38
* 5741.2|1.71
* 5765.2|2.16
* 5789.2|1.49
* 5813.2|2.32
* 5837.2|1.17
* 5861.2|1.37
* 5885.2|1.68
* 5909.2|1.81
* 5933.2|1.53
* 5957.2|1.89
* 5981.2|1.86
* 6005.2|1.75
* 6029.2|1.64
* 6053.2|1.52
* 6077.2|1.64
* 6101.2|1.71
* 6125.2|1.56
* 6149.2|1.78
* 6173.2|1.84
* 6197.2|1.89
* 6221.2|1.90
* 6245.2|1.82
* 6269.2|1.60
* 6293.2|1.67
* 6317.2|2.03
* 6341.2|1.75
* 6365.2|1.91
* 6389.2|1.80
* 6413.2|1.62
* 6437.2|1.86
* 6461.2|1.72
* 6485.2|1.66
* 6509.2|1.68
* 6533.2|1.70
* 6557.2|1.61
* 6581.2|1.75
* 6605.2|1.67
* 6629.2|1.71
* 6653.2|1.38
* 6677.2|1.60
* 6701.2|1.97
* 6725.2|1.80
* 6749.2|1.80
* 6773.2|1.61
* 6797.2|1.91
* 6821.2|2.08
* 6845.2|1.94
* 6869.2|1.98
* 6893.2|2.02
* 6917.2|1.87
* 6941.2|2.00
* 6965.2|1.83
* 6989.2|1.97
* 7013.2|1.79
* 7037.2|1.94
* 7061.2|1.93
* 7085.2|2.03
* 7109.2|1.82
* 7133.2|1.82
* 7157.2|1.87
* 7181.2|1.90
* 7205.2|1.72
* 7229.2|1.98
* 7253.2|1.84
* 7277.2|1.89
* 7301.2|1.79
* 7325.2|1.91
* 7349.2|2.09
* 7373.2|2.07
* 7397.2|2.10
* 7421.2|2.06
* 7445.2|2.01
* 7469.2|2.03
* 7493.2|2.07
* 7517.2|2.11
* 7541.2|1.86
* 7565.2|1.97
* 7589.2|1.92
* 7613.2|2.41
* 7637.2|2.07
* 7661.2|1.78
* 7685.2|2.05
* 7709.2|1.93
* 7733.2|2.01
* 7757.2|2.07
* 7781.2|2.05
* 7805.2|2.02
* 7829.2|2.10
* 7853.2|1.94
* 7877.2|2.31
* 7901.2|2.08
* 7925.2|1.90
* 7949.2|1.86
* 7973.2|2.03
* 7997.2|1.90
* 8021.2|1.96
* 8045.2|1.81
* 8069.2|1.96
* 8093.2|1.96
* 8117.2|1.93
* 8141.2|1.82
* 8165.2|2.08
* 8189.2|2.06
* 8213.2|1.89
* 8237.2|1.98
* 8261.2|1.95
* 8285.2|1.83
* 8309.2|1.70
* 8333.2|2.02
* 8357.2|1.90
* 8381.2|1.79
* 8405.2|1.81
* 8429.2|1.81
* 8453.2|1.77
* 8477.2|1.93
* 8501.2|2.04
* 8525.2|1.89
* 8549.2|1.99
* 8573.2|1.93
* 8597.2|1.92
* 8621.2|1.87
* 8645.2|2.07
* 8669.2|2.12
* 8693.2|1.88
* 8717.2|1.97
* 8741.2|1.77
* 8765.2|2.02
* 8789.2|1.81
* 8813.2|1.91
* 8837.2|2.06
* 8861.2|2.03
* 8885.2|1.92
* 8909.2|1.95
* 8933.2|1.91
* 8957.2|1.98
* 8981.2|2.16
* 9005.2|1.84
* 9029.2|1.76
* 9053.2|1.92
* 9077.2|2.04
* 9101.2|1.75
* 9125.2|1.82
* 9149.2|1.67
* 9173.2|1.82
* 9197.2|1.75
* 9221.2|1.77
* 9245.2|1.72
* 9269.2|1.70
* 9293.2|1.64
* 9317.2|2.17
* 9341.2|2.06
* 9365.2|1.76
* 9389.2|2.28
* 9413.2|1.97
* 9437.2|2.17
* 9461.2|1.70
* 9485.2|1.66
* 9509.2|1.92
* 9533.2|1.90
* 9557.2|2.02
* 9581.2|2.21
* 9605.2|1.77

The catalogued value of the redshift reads 0.29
